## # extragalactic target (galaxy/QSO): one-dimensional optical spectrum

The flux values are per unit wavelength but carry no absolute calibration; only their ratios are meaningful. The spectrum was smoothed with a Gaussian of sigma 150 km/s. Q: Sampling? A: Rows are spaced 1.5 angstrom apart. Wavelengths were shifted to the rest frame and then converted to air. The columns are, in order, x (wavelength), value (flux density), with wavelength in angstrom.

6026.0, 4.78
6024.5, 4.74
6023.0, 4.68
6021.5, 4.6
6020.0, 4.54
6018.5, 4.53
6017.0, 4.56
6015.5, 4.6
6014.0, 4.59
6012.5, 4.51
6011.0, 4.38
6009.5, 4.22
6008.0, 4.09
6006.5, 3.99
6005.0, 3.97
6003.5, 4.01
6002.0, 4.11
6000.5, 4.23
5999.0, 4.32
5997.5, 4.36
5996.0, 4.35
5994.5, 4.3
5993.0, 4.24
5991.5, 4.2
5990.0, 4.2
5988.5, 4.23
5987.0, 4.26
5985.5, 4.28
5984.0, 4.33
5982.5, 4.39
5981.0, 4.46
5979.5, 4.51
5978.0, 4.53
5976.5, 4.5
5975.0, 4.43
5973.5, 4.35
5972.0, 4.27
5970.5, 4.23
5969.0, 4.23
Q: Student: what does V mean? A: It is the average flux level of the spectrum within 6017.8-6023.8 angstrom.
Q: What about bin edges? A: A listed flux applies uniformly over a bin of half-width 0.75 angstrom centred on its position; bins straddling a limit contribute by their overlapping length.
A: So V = 4.59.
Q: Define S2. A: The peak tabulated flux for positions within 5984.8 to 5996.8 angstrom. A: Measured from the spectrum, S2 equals 4.35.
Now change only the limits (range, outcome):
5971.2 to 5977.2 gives 4.5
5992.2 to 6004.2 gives 4.36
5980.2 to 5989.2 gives 4.46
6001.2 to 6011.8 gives 4.38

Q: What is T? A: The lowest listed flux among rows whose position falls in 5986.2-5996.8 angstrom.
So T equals 4.2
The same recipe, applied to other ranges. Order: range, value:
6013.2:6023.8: 4.53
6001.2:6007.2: 3.97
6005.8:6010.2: 3.99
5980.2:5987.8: 4.26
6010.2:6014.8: 4.38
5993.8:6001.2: 4.23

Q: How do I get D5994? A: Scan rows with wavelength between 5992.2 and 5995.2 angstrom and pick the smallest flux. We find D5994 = 4.24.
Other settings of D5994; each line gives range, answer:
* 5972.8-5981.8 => 4.35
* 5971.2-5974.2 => 4.27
